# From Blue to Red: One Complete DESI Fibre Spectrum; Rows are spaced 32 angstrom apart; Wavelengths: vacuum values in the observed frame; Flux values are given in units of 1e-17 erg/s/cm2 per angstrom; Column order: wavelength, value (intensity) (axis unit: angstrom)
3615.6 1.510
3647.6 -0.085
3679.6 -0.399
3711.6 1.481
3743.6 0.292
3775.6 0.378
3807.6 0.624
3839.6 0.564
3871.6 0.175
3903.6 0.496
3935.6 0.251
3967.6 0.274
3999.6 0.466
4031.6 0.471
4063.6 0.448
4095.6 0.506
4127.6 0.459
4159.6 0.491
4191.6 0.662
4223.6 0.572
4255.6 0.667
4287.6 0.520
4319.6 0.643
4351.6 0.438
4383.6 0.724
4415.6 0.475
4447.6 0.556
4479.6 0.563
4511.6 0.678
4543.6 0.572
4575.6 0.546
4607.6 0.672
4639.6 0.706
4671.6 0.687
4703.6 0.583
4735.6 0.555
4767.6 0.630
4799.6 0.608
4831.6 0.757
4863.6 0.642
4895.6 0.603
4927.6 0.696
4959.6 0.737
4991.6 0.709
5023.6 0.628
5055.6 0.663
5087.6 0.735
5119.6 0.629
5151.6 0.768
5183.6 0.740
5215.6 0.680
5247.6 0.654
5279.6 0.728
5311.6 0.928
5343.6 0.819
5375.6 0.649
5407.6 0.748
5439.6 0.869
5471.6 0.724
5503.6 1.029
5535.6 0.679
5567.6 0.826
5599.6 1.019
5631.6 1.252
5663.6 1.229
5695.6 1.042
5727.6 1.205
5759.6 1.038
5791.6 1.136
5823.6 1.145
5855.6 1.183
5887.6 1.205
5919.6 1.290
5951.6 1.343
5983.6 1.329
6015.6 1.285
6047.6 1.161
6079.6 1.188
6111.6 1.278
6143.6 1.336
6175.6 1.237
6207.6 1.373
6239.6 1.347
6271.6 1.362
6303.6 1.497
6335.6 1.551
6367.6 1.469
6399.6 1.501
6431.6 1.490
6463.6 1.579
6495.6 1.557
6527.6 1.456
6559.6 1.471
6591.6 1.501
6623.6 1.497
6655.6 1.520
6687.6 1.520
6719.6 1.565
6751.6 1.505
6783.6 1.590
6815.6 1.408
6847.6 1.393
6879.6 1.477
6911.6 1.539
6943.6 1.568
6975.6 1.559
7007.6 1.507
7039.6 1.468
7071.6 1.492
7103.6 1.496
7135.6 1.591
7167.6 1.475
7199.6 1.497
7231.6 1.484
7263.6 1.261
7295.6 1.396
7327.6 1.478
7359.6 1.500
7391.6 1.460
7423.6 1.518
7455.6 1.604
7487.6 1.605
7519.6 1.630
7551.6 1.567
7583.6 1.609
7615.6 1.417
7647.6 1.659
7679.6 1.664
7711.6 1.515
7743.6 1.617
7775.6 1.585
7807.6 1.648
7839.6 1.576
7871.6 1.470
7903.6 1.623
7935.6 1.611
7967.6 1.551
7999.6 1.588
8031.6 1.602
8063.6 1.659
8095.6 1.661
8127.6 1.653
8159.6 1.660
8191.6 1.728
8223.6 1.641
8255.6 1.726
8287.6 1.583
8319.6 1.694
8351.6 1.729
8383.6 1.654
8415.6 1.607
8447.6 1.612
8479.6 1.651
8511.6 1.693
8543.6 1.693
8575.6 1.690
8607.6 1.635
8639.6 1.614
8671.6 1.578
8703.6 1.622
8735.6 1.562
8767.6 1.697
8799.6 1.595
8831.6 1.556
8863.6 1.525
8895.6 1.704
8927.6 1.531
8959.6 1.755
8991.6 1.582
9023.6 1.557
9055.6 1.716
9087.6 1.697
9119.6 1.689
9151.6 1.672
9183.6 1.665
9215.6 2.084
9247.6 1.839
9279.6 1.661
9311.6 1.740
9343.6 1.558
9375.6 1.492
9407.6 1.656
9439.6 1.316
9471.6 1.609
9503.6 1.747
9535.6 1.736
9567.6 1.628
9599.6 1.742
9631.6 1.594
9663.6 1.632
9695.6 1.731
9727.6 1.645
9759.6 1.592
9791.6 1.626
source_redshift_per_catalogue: 0.405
